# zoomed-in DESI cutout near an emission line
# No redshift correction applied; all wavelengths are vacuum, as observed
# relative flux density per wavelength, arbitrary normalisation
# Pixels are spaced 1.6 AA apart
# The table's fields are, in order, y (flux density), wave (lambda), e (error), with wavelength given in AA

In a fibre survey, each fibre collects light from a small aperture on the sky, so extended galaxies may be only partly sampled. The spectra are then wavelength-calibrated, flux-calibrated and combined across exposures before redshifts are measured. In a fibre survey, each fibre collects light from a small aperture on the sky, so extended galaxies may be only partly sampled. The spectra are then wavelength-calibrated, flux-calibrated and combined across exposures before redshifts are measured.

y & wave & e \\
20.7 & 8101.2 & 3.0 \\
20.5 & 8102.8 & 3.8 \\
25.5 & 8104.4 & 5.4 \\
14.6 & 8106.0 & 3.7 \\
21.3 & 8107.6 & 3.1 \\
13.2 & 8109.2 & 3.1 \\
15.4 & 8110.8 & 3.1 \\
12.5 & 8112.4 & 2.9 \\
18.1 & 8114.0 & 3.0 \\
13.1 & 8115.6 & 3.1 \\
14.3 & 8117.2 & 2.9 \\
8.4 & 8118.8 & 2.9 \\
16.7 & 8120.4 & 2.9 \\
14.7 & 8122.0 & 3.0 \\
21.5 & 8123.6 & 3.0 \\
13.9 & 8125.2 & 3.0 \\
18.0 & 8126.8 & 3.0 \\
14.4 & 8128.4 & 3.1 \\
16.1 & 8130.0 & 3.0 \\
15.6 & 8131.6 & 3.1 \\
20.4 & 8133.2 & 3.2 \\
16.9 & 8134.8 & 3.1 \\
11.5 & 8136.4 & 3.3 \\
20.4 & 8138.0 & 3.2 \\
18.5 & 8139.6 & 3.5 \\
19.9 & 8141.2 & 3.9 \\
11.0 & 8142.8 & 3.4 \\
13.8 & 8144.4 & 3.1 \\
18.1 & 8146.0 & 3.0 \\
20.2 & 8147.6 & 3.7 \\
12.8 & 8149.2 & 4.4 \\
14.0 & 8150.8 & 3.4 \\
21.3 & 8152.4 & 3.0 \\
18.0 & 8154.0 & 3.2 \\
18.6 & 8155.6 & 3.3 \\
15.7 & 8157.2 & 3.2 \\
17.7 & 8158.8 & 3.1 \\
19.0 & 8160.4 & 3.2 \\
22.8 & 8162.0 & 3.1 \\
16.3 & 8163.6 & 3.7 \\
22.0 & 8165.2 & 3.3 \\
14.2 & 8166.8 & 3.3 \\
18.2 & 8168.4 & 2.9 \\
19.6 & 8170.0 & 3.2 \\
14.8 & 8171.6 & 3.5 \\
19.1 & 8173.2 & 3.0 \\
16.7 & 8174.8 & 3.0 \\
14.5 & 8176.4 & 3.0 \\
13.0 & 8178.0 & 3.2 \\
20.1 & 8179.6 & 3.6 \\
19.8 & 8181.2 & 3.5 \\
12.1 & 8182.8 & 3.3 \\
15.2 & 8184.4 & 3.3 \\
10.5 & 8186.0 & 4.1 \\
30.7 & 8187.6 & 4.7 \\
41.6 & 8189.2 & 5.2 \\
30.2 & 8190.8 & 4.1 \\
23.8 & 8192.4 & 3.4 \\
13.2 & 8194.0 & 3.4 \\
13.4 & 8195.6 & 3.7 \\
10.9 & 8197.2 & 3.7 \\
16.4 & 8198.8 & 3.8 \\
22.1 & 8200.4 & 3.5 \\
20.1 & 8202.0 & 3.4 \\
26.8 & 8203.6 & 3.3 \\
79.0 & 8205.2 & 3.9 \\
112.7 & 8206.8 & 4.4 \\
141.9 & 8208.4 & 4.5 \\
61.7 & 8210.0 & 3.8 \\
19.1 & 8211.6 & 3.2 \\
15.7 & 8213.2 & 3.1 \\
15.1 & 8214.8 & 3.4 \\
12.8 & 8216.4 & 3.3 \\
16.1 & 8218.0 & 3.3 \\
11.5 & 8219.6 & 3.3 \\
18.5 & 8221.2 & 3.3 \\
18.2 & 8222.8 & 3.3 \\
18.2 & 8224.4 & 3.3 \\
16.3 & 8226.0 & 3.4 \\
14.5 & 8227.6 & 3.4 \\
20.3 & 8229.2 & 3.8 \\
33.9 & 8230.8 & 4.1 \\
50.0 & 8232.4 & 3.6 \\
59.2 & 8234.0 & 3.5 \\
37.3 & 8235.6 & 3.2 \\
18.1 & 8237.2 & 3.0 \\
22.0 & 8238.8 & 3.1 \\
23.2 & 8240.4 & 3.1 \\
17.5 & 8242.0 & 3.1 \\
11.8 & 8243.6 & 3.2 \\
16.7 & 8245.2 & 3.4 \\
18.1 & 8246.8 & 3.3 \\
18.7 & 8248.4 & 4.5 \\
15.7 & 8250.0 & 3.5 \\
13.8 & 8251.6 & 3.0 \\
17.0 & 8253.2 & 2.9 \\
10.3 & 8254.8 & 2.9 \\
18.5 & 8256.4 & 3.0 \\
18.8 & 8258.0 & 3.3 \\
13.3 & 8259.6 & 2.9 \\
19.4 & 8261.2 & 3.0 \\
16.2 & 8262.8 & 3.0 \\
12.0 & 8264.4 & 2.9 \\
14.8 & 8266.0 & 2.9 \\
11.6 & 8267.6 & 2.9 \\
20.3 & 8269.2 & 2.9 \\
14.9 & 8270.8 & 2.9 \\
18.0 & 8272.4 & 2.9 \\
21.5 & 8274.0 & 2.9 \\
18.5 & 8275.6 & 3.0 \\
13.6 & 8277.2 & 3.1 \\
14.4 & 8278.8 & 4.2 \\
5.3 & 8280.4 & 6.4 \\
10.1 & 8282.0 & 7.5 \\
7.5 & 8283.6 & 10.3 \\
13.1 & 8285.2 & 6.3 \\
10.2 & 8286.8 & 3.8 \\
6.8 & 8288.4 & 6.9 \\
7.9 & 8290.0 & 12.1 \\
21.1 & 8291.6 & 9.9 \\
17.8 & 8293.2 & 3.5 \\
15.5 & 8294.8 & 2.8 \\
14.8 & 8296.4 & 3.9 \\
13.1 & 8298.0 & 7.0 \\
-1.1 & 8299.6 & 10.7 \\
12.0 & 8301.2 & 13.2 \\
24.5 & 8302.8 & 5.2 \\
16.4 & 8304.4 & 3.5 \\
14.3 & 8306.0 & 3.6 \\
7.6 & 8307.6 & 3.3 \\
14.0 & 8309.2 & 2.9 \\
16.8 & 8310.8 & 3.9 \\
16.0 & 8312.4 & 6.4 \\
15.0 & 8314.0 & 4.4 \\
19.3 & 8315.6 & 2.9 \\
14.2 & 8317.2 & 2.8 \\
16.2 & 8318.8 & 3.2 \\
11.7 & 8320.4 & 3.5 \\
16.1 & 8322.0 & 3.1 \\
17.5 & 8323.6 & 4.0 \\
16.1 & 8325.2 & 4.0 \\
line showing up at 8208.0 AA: H-alpha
